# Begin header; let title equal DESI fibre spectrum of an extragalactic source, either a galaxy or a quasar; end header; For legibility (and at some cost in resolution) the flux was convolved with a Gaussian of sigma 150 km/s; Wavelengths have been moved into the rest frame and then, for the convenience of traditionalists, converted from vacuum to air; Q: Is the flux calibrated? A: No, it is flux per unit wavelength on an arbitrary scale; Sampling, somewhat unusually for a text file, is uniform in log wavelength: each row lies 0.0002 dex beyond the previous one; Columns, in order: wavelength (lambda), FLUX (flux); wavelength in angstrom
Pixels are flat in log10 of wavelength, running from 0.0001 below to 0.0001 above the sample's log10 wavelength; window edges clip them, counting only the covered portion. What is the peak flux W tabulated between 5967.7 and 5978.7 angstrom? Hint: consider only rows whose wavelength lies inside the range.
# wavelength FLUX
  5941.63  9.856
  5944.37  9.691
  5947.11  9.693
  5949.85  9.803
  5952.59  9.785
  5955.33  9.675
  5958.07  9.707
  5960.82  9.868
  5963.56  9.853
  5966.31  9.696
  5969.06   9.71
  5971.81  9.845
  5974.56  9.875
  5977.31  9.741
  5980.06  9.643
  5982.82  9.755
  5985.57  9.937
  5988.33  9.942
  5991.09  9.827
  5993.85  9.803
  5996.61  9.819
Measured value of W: 9.875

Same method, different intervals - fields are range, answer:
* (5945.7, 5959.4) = 9.803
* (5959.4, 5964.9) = 9.868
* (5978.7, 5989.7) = 9.942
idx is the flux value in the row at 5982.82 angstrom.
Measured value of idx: 9.755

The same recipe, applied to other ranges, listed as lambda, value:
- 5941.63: 9.856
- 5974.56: 9.875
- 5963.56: 9.853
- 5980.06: 9.643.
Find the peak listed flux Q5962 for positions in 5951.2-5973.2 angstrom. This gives 9.868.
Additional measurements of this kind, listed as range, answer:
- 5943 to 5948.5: 9.693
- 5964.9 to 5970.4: 9.71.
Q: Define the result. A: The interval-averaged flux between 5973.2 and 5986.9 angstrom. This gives 9.79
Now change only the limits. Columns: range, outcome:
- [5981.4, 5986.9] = 9.84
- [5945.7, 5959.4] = 9.73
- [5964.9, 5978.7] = 9.77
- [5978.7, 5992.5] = 9.82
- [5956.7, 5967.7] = 9.78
